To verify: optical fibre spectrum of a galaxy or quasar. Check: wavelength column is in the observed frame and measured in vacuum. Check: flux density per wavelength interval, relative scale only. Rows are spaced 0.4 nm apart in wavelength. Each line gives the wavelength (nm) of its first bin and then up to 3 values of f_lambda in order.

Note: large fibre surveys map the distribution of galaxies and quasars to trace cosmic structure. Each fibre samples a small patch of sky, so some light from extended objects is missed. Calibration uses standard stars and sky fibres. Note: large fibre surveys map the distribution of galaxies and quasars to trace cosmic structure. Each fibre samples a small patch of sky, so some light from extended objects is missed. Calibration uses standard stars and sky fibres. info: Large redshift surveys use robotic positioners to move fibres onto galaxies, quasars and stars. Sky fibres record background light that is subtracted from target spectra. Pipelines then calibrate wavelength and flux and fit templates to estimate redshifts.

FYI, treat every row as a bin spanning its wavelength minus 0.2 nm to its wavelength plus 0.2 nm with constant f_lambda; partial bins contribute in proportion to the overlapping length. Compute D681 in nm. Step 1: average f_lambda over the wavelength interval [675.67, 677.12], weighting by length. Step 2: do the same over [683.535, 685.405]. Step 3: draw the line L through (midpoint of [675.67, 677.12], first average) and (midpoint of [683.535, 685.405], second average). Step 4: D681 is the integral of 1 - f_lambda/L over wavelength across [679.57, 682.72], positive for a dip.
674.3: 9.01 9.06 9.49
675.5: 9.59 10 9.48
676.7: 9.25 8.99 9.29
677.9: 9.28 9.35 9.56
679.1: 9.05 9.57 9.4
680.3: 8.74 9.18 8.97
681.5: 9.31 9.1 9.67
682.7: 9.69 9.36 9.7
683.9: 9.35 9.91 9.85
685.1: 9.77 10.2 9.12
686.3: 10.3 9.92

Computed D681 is 0.129 nm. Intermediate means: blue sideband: 9.49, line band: 9.25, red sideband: 9.75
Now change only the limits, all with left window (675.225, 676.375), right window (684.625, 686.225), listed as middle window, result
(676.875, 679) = 0.09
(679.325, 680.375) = 0.05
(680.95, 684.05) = 0.11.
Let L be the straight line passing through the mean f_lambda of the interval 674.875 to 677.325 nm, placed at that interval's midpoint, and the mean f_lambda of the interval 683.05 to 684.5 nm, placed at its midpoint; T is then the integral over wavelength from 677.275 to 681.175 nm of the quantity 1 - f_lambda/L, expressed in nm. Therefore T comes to 0.11 nm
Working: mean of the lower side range 9.46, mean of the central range 9.25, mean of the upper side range 9.6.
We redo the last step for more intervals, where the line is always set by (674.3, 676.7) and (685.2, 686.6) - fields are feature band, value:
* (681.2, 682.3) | 0.050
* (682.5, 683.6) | 0.021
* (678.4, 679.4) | 0.027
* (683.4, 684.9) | 0.015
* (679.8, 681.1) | 0.080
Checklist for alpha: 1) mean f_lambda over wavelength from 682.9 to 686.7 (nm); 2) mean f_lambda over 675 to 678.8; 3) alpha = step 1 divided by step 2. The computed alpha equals 1.03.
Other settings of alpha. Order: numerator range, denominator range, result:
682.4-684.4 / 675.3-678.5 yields 1.02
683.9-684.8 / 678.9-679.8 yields 1.05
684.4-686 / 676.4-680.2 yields 1.05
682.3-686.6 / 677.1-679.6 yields 1.04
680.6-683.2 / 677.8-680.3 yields 1.00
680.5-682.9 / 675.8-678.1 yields 1.00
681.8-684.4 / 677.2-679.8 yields 1.02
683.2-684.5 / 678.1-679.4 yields 1.03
